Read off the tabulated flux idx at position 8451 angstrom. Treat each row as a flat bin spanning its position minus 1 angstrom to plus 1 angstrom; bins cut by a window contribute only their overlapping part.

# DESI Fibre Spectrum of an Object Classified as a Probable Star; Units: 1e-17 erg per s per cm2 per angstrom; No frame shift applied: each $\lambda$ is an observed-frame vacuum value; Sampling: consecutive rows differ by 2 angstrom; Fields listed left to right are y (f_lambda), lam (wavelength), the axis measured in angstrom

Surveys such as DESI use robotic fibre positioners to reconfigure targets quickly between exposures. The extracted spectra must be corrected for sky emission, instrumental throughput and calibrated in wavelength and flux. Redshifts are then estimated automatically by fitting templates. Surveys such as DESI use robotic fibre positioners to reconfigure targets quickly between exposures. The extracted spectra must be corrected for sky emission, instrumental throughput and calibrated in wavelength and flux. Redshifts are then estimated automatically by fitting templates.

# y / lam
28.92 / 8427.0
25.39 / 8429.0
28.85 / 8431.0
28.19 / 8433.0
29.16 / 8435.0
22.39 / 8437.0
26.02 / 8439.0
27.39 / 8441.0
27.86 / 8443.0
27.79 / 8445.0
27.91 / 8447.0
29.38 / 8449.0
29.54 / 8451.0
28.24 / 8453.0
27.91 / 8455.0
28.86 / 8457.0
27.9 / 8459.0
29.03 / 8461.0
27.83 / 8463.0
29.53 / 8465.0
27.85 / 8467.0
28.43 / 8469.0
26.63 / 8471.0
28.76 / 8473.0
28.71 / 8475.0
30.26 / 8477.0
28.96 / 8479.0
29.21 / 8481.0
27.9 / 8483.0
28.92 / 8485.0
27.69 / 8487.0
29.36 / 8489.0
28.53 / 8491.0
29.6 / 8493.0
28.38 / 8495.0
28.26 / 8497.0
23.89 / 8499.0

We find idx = 29.54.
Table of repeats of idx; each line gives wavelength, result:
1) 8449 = 29.38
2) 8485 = 28.92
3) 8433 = 28.19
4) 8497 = 28.26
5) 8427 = 28.92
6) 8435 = 29.16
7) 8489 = 29.36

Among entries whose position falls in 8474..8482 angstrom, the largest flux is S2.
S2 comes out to 30.26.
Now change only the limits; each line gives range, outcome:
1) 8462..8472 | 29.53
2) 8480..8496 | 29.6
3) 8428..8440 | 29.16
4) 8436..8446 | 27.86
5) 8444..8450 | 29.38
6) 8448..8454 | 29.54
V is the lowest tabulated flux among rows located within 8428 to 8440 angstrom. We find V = 22.39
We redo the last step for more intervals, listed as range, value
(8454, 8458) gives 27.91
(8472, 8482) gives 28.71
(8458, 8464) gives 27.83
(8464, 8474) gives 26.63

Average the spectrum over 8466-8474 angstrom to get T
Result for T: 27.9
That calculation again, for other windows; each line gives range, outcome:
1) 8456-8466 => 28.6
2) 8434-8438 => 25.8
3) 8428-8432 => 27.1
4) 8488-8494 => 29.2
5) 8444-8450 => 28.4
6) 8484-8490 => 28.7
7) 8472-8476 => 28.7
